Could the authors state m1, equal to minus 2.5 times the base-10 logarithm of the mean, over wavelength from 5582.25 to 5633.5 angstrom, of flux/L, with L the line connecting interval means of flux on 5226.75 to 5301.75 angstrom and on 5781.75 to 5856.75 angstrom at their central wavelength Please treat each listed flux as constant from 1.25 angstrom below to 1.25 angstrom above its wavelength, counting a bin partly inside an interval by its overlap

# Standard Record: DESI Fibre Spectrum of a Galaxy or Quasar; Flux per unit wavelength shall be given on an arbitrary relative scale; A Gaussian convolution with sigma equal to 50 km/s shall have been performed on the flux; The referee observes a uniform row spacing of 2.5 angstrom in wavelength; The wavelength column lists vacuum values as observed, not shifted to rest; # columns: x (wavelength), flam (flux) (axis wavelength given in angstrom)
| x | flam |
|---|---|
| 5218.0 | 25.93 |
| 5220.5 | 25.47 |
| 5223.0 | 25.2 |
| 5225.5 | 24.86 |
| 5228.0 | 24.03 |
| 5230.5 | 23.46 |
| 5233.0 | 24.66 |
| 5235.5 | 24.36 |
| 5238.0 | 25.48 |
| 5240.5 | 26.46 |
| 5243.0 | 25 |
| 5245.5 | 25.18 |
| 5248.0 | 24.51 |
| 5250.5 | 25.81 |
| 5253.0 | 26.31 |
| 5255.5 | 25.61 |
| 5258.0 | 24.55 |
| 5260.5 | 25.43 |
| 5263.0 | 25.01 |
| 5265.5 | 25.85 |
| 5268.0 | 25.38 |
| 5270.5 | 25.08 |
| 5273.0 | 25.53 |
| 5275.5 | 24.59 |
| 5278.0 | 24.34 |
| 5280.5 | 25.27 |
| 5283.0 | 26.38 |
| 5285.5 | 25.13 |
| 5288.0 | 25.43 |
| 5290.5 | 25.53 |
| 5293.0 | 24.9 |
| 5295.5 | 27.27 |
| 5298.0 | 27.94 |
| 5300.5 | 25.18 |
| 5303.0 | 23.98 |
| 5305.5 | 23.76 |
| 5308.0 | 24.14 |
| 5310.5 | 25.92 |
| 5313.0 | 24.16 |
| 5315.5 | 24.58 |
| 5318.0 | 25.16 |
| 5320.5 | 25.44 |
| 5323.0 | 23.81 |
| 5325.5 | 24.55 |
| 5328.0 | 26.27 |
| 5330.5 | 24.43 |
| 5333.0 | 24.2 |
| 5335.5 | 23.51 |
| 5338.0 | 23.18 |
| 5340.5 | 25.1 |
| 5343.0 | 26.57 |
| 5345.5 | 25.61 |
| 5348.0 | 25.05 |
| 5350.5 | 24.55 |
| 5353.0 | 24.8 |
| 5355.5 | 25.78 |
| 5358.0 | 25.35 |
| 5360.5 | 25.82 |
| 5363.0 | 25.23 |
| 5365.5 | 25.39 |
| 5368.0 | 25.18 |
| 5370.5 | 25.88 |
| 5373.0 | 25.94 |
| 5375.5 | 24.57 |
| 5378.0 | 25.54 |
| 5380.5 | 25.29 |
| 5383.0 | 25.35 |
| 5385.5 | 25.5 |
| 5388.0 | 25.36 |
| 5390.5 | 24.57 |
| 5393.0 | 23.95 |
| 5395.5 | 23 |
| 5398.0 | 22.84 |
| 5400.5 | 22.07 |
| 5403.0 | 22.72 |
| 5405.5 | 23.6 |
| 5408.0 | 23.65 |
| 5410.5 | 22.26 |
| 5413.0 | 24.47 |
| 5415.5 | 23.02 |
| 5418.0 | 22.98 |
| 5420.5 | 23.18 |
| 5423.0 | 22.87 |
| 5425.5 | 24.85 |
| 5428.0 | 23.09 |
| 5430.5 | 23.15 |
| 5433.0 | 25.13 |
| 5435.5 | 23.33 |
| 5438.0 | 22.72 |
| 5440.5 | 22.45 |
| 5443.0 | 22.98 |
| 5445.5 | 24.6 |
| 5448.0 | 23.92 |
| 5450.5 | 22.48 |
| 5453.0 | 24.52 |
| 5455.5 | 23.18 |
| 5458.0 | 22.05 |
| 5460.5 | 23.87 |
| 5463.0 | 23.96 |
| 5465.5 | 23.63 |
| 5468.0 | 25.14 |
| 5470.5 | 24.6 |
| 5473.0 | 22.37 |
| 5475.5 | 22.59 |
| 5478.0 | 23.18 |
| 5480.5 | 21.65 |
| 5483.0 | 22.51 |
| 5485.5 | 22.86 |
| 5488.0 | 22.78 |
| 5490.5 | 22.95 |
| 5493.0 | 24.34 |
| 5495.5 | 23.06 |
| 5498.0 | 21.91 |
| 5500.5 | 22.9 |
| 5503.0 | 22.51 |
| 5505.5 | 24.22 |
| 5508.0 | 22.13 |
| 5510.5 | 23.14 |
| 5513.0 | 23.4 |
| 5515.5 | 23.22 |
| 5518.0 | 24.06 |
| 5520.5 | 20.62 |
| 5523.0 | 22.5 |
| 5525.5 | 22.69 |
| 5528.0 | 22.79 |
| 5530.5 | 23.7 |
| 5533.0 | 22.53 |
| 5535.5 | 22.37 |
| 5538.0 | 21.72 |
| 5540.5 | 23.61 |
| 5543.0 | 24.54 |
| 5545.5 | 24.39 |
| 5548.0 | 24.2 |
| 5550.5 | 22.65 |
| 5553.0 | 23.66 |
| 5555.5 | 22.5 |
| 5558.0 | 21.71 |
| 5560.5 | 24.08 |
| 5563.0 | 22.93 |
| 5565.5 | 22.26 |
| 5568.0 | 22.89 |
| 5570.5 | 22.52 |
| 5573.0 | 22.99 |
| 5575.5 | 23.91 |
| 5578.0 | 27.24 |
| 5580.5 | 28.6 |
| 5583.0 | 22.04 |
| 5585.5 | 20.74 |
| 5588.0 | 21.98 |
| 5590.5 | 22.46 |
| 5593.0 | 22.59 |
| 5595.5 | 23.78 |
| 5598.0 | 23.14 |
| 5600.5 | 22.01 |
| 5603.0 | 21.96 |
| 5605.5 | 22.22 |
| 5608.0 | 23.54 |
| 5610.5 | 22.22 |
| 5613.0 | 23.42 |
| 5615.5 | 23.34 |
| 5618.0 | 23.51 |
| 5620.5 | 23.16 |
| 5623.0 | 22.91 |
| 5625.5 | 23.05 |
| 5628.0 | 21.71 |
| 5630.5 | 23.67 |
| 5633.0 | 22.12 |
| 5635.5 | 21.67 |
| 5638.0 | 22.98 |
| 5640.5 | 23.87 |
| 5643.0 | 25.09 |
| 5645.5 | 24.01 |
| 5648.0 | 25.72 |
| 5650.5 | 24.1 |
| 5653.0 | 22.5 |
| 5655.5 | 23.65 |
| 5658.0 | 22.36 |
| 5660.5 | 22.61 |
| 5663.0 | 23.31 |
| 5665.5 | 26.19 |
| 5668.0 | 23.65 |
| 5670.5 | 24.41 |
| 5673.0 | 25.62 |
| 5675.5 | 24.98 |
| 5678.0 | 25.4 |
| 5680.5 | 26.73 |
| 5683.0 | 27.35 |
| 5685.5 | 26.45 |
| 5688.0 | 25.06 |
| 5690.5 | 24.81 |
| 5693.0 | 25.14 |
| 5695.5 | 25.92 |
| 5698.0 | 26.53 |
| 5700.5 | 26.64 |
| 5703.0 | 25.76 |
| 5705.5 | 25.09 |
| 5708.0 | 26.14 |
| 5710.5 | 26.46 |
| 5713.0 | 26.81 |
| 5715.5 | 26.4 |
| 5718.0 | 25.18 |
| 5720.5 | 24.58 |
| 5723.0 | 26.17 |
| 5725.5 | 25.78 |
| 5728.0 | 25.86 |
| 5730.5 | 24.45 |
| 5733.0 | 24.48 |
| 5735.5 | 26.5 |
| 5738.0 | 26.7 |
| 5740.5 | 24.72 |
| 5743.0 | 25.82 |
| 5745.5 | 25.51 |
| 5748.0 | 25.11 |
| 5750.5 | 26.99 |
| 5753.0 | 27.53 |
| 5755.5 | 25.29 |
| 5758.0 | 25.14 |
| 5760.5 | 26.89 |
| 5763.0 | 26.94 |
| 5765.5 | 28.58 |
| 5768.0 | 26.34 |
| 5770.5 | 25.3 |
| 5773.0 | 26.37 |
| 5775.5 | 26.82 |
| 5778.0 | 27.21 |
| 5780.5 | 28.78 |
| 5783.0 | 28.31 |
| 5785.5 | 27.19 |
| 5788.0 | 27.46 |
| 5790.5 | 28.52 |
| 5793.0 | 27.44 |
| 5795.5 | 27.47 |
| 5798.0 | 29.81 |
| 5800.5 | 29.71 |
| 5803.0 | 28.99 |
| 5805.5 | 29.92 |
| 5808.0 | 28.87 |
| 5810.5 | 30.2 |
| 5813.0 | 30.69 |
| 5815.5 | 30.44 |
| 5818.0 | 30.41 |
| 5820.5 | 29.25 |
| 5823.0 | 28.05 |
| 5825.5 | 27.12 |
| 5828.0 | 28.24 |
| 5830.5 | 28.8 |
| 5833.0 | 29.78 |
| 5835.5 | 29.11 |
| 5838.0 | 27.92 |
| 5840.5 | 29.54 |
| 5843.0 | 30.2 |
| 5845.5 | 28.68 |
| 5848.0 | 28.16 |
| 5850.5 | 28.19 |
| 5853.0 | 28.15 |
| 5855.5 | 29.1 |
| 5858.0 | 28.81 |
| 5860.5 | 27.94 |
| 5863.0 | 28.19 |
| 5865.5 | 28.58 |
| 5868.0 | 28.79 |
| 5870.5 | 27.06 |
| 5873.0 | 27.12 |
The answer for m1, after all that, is 0.21 mag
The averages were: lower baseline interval 25.3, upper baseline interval 28.9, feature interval 22.7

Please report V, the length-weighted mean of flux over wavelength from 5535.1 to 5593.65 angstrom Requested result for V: 23.3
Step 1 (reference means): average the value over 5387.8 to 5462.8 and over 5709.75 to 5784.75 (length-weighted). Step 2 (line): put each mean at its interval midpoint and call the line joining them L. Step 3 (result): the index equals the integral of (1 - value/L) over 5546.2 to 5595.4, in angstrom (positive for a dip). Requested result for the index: 2.8 angstrom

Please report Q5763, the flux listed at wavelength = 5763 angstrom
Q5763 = 26.94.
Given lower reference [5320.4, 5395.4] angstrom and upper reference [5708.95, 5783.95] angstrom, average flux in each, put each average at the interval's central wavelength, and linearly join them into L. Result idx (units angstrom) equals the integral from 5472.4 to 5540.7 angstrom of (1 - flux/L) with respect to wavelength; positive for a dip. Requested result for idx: 7.22 angstrom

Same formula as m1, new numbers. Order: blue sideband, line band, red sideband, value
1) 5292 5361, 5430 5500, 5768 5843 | 0.12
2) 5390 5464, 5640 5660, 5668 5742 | 0.06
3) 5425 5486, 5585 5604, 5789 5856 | 0.14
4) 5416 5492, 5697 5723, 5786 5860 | 0.05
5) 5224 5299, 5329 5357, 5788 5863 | 0.04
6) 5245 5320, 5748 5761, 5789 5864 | 0.09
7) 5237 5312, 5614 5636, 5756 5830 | 0.19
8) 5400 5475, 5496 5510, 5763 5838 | 0.07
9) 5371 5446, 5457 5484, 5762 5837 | 0.06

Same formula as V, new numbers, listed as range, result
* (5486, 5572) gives 23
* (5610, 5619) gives 23.2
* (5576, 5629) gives 23.1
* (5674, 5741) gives 25.8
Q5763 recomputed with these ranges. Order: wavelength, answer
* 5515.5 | 23.22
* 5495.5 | 23.06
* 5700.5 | 26.64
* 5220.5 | 25.47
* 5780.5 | 28.78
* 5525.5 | 22.69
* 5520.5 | 20.62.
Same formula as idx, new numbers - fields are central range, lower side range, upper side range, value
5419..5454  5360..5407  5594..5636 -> 1.0 angstrom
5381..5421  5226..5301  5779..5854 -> 3.8 angstrom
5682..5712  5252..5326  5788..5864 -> 2.2 angstrom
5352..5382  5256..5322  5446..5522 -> -1.2 angstrom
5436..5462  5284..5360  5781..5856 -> 2.7 angstrom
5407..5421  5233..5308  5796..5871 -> 1.6 angstrom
